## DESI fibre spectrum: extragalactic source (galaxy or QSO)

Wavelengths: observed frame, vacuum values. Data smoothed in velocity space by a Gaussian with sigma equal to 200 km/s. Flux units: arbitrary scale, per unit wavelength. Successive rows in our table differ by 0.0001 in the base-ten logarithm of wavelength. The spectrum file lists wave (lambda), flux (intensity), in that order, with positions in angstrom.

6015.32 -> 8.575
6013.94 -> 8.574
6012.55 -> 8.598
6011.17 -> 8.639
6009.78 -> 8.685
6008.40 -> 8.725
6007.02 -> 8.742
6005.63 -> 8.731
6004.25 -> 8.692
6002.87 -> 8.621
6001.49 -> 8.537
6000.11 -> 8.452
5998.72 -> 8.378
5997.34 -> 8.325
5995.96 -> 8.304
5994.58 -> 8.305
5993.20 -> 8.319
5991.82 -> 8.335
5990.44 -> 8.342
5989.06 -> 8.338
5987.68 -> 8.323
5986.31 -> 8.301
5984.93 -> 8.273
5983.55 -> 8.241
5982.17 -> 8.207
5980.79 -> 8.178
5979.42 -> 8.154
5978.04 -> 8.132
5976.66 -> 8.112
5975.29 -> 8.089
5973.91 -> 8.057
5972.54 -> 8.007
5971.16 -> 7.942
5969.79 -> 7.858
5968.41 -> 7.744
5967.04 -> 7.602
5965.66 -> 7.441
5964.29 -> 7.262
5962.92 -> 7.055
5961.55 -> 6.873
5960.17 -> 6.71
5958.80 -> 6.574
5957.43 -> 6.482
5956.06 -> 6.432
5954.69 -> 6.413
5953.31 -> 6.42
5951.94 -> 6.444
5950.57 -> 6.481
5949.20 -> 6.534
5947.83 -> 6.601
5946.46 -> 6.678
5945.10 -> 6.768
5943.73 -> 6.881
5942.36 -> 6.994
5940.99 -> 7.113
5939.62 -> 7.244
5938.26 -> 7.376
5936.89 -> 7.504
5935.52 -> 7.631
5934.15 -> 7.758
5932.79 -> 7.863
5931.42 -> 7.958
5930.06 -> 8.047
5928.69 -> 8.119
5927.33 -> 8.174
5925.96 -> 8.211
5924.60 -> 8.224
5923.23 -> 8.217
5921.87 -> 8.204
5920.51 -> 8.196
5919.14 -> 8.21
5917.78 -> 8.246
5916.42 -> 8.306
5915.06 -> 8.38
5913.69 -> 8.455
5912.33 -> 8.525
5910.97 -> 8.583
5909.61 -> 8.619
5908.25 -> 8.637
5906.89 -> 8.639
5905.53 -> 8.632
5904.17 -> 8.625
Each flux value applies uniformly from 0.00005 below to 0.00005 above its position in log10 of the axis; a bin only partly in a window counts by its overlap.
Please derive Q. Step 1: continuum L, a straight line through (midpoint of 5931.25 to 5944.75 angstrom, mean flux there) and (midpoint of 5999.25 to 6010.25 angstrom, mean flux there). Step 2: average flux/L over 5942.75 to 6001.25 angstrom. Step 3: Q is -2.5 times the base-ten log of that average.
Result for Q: 0.06 mag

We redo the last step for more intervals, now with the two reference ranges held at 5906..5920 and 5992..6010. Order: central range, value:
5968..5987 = 0.053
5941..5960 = 0.270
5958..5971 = 0.170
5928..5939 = 0.092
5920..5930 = 0.037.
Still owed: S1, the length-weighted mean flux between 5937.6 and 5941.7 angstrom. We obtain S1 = 7.25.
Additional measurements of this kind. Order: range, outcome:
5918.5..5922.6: 8.2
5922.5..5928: 8.2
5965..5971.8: 7.71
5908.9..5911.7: 8.61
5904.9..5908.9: 8.64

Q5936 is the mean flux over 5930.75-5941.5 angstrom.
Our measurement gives 7.56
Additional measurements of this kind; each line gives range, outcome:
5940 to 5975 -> 7.03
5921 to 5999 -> 7.62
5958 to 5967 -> 7.02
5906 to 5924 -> 8.4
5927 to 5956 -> 7.16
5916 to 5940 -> 7.98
